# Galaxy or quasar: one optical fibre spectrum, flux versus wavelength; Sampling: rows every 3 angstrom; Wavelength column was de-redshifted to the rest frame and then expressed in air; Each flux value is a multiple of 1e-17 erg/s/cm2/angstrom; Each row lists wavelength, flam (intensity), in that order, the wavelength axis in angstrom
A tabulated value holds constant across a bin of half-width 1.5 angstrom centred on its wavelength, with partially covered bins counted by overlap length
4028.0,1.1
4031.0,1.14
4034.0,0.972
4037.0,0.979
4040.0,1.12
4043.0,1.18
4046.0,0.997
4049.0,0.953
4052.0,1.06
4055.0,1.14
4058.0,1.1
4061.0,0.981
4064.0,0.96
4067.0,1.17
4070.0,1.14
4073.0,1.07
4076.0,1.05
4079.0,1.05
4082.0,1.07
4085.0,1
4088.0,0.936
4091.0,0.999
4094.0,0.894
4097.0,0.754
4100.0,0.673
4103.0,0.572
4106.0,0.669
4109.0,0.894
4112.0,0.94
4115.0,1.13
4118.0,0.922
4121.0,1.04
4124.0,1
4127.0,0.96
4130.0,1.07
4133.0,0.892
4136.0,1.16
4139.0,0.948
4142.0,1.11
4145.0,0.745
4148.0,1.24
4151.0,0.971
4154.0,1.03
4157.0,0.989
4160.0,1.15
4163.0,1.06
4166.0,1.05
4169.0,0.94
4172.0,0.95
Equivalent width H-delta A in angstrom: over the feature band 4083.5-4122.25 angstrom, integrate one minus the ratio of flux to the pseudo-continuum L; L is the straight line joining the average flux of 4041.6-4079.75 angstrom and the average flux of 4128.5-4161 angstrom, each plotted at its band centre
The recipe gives 6.22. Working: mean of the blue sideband 1.07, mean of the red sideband 1.03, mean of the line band 0.878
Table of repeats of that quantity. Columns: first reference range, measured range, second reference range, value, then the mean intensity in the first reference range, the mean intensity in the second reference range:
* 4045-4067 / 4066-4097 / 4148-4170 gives 0.5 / 1.04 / 1.04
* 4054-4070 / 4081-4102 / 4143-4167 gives 3.3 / 1.07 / 1.03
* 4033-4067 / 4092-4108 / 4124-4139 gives 4.7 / 1.05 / 1.01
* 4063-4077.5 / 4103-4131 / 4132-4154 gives 2.7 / 1.08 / 1.01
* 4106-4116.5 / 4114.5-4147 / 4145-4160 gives -0.4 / 0.942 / 1.04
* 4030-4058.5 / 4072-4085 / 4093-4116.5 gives -1.9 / 1.06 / 0.814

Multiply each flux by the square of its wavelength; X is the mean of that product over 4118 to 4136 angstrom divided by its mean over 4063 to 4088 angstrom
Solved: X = 0.97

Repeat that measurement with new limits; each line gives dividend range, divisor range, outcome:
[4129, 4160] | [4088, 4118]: 1.23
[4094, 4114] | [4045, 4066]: 0.77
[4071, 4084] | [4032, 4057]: 1.02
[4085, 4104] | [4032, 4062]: 0.80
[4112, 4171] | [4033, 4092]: 1.01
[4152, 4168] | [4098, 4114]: 1.41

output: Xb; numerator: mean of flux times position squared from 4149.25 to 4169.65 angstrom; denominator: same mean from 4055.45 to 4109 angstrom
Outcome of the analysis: 1.13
